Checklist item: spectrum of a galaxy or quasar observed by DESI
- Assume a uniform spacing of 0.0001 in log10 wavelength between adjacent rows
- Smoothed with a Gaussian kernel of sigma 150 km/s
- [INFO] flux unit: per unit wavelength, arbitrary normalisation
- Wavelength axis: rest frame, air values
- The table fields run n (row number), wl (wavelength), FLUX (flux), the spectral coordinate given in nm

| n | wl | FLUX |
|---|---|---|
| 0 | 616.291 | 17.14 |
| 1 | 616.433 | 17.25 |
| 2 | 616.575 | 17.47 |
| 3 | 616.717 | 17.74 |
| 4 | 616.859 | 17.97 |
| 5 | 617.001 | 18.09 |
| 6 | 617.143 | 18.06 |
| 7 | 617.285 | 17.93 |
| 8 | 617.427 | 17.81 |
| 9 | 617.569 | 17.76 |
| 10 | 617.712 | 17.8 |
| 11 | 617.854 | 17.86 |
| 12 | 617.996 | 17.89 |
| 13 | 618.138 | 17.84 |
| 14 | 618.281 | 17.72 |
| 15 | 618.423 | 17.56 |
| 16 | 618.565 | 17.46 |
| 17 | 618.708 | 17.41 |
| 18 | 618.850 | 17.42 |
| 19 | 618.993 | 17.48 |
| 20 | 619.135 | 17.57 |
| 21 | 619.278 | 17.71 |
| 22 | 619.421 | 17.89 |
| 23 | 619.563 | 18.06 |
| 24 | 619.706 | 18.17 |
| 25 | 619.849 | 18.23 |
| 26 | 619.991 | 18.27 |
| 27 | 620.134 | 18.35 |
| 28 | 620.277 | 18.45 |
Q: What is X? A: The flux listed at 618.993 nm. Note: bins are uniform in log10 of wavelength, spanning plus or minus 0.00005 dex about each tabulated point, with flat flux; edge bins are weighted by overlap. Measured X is 17.48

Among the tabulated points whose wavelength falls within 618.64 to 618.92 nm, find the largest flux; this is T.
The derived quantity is 17.42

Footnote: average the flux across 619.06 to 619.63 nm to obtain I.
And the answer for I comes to 17.8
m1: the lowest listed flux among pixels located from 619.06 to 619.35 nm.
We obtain 17.57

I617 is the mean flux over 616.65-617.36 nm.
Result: 18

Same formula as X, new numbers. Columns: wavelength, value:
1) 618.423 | 17.56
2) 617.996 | 17.89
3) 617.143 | 18.06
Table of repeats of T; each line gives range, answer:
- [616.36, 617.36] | 18.09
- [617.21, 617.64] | 17.93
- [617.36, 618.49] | 17.89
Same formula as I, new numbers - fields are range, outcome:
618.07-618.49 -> 17.7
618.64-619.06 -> 17.4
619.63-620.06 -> 18.2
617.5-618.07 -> 17.8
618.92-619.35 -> 17.6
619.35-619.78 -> 18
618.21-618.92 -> 17.5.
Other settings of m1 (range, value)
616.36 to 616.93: 17.25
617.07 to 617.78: 17.76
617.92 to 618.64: 17.46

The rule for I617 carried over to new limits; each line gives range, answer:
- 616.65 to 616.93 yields 17.9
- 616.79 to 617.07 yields 18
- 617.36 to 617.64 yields 17.8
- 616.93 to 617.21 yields 18.1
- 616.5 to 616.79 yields 17.6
